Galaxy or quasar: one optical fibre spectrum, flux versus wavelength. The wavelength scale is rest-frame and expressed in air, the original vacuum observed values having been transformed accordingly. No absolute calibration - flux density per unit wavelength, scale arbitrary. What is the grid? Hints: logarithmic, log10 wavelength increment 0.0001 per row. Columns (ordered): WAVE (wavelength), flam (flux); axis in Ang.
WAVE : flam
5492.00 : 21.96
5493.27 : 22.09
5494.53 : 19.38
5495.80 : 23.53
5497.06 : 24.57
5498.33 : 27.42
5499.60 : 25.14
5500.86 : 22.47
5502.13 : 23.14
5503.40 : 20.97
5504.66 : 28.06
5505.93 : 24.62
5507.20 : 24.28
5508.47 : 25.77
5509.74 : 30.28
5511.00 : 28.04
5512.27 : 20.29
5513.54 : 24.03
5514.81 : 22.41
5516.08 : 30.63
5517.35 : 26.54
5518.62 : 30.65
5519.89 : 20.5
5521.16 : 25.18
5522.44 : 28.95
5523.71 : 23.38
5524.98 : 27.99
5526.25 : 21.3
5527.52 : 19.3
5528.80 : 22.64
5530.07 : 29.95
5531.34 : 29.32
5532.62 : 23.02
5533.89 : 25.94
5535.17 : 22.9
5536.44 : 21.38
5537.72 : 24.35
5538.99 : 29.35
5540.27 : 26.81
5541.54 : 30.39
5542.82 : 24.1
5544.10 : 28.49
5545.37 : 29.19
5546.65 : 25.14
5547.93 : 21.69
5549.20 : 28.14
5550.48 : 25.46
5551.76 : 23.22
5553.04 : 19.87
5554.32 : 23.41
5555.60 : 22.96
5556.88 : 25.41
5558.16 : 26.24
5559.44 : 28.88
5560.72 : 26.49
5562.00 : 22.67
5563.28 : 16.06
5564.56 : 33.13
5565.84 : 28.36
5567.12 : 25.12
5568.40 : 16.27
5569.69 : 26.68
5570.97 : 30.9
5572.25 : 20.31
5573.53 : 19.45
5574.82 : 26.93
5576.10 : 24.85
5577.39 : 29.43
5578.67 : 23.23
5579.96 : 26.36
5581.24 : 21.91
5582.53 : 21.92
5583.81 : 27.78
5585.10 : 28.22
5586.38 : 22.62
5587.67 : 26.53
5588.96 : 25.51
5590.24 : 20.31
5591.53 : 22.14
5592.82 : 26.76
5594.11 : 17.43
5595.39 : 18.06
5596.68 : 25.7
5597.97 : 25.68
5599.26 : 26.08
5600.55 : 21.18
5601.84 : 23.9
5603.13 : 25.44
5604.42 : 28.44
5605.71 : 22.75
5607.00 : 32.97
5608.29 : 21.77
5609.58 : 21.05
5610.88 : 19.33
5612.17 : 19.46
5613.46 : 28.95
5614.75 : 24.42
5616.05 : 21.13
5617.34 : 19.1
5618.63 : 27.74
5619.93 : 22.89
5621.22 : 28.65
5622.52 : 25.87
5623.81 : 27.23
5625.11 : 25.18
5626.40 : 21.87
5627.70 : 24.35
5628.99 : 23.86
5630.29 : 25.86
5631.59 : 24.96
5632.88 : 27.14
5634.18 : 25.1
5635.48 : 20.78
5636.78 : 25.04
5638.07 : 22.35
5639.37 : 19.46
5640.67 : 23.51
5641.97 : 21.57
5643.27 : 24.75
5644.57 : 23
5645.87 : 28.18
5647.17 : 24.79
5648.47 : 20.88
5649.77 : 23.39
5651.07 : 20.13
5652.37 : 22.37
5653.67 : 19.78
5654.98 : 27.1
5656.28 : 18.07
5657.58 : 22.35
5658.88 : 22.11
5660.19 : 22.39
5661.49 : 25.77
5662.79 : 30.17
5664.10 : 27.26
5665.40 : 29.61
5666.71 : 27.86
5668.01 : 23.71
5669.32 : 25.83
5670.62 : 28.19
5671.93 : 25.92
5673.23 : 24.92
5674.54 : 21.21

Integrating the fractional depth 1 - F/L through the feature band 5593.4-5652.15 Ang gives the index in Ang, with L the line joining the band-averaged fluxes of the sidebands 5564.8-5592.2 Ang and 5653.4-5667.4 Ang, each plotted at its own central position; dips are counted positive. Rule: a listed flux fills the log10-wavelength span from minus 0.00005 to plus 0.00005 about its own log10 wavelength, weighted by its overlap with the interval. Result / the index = 2.33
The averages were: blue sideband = 24.6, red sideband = 24.9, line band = 23.8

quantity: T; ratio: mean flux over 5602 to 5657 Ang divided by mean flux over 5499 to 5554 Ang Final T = 0.94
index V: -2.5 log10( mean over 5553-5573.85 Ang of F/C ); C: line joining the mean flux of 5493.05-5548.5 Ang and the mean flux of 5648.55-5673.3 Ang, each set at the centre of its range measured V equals 0.02 mag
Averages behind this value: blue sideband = 25.2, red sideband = 24.5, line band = 24.5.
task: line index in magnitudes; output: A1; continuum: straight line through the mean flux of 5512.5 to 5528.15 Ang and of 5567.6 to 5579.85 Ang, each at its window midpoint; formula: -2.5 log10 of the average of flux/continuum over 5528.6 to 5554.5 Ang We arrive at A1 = -0.04 mag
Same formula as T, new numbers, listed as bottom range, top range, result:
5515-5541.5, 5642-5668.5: 0.94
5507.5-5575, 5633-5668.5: 0.95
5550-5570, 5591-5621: 0.97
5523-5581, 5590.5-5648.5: 0.96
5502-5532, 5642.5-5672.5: 0.96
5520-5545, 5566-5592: 0.96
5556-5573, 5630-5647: 0.96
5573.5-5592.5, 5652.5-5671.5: 1.01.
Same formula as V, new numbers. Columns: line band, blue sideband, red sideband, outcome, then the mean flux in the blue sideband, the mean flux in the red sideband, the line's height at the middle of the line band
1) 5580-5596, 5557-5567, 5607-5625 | 0.07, 25.9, 24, 25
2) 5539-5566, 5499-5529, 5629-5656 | -0.05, 24.9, 23.4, 24.5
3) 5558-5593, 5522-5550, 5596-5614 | 0.01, 25.6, 24.4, 24.9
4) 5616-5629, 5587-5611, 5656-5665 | -0.02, 23.8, 24.4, 24.1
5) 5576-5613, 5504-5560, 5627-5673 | 0.03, 25.5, 24.2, 24.8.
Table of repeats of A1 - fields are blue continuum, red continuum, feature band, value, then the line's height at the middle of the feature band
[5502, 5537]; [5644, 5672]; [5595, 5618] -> 0.05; 24.7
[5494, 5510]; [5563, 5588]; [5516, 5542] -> -0.04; 24.6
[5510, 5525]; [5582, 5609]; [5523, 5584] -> 0.01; 25.1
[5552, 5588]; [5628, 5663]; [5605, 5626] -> -0.02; 23.9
